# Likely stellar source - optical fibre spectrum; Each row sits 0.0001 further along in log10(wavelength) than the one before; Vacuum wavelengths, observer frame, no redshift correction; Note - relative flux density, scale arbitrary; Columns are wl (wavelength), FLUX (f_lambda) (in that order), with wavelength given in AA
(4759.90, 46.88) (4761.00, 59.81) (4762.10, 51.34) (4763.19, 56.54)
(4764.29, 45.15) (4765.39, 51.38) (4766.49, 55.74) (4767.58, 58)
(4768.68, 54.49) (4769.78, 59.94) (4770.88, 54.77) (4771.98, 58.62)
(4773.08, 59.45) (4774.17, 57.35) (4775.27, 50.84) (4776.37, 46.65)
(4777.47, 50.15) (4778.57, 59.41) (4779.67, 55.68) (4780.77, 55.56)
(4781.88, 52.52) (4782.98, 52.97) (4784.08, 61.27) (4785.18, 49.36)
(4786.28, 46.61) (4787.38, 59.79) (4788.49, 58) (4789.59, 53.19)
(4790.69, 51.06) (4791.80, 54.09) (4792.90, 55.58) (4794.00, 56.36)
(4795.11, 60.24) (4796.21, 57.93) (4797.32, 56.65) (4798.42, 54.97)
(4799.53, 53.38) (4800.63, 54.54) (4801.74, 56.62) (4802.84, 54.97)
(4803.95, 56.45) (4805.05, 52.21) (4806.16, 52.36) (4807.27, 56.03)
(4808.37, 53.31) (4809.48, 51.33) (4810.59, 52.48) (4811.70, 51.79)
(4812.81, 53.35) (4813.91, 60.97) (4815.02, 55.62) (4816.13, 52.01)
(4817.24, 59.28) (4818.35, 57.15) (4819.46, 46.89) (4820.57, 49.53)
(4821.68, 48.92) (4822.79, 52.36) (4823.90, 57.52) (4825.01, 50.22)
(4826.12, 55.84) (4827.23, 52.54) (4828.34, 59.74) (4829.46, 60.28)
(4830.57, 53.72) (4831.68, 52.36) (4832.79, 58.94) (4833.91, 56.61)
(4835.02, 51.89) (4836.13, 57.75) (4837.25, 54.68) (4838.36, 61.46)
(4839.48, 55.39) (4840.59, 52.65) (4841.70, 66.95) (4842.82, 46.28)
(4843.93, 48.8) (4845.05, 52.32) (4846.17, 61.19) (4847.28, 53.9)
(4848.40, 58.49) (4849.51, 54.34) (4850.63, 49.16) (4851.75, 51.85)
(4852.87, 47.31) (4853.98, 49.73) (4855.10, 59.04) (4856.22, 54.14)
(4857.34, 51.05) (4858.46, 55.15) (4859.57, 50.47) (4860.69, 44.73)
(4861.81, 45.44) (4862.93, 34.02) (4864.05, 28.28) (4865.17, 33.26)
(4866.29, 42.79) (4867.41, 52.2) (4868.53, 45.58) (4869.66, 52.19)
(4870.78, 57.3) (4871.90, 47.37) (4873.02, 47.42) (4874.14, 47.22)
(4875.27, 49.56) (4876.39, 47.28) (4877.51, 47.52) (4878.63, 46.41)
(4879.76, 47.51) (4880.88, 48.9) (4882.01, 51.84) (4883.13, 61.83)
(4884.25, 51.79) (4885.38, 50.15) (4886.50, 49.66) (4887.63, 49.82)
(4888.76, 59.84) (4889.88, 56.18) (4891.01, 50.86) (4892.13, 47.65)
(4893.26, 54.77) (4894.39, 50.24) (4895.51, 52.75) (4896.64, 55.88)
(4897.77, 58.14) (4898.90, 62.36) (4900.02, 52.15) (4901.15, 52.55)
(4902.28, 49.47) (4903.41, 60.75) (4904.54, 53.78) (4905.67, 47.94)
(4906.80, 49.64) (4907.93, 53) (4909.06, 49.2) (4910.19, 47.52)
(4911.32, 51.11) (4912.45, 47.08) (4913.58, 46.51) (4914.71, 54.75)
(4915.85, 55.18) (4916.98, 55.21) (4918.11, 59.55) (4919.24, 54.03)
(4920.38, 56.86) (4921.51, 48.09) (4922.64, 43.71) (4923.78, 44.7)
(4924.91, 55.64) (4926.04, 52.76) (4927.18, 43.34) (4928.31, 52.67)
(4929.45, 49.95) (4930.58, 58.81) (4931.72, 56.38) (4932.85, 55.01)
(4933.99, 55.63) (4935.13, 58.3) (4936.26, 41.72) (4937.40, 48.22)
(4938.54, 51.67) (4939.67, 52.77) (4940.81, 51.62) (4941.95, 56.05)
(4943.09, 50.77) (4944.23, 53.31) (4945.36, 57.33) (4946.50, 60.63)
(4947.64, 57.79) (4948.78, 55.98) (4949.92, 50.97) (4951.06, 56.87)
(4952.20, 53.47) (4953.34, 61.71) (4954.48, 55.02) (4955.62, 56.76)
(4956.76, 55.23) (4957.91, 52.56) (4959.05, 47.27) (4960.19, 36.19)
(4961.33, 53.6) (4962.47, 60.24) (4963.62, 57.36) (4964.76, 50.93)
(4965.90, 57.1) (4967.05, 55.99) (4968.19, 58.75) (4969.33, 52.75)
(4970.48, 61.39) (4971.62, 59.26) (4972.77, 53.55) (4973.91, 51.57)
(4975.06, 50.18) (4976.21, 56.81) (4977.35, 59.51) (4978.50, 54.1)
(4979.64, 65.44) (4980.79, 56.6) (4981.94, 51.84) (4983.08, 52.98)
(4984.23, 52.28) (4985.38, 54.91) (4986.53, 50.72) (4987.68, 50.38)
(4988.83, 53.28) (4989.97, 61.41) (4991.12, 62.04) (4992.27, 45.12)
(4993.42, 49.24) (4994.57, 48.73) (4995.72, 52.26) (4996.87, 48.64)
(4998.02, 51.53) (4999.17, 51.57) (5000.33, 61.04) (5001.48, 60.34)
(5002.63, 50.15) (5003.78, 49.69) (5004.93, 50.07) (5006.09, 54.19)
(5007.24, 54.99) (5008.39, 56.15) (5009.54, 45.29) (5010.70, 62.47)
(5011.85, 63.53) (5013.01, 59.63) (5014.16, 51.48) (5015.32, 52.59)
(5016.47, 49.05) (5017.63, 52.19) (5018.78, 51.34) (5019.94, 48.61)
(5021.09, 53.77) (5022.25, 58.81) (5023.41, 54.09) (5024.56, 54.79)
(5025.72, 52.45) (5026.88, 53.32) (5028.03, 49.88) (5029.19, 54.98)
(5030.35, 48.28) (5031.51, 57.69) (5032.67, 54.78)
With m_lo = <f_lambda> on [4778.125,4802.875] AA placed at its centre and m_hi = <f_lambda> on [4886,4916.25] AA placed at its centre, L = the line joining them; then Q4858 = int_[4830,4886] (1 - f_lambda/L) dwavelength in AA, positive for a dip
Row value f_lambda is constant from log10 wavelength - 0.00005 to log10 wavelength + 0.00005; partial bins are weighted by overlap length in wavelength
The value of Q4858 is 2.80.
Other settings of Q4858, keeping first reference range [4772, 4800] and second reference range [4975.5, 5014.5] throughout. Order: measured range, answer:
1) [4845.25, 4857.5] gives 0.2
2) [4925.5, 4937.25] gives 0.5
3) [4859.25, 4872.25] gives 2.5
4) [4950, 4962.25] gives 0.3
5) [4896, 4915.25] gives 0.7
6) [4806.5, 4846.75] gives 0.1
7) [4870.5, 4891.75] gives 1.5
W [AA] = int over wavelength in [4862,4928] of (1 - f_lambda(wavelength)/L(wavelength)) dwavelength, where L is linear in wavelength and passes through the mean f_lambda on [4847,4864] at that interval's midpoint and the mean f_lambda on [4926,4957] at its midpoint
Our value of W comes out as 1.8 AA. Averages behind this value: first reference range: 49.9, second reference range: 54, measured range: 50.4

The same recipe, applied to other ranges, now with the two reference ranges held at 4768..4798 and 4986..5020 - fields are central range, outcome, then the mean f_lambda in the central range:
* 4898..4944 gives 1.53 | 52.2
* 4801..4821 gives 0.31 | 54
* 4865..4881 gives 1.94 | 47.8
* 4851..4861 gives 0.53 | 51.6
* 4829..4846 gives -0.23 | 55.4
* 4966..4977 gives -0.44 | 55.7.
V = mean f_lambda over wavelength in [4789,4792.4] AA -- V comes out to 52.9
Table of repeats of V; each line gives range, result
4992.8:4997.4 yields 49.7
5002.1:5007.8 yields 51.8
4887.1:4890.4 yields 55.3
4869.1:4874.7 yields 50.4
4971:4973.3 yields 56.6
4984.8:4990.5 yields 54.1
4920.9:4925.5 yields 48.2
